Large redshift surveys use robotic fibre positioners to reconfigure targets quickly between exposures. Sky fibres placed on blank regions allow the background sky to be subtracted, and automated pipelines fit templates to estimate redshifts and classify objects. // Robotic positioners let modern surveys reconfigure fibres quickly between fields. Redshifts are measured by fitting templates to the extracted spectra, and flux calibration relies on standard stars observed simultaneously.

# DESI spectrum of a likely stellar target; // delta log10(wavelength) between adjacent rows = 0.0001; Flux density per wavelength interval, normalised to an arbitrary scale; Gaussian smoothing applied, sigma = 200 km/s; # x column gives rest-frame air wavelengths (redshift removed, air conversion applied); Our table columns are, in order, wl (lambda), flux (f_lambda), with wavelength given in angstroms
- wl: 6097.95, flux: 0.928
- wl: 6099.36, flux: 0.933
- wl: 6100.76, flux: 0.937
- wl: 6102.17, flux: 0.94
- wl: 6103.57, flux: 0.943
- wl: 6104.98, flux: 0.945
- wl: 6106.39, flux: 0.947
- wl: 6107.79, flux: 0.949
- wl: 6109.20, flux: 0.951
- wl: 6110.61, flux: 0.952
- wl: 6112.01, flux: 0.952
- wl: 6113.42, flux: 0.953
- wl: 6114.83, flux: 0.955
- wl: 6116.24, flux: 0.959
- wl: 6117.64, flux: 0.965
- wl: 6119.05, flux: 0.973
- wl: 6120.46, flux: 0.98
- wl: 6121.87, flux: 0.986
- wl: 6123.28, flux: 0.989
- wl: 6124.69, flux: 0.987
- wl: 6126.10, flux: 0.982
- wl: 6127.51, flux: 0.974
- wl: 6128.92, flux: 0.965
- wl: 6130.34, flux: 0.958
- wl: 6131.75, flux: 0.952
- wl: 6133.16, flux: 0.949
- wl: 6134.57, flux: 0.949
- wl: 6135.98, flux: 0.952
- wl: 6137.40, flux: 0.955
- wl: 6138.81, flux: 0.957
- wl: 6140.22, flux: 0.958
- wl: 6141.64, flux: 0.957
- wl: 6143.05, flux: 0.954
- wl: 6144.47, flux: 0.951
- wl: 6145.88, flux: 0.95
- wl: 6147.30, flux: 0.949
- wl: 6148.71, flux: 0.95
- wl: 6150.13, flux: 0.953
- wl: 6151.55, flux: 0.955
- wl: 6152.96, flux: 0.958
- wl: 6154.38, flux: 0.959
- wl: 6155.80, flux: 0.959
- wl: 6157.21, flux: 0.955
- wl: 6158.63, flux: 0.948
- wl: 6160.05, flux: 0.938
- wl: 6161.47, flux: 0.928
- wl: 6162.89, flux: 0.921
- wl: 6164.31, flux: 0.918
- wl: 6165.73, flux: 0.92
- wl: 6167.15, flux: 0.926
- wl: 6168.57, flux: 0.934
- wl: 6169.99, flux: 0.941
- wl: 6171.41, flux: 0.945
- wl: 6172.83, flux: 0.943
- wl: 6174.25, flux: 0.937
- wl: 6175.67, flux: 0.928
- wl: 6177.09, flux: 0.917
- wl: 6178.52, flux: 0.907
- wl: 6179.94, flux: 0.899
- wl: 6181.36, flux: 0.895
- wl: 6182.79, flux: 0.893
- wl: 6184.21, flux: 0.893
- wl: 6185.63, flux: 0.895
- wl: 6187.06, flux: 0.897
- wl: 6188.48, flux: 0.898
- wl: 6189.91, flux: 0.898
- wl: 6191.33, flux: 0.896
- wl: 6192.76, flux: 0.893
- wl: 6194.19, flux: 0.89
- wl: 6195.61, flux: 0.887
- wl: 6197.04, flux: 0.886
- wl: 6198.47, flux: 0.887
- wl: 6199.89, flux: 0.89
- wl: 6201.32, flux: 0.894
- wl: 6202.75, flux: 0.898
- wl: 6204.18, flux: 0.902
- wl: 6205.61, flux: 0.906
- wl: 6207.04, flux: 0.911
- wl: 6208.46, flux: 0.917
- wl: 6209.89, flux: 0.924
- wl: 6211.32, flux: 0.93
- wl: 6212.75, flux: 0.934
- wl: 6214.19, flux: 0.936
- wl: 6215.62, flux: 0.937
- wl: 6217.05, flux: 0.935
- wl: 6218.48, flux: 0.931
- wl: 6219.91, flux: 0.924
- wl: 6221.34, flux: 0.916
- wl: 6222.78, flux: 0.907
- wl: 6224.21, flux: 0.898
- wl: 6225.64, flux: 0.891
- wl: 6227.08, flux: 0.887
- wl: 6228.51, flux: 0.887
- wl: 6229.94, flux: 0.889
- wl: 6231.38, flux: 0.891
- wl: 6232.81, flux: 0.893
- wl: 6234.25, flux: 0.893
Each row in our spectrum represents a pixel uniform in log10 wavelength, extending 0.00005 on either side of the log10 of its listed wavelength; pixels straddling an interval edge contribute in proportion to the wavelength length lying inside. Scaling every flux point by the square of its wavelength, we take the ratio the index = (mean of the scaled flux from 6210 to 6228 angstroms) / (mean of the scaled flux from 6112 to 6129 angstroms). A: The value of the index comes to 1.0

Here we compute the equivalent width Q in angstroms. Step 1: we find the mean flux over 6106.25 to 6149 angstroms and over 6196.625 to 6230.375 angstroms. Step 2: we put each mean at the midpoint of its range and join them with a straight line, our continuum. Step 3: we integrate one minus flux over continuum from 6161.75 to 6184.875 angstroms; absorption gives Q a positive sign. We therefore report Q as 0.3 angstroms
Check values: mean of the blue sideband 0.96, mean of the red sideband 0.91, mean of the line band 0.92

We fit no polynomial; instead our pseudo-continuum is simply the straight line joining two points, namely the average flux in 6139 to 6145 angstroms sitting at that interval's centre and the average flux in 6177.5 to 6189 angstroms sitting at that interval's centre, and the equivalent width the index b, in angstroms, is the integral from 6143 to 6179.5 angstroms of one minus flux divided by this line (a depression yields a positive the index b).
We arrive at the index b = -0.5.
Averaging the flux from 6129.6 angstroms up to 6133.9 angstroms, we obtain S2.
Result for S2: 0.952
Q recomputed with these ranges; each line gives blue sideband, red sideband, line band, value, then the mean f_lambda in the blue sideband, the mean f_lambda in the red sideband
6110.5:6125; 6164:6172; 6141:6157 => -0.1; 0.969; 0.931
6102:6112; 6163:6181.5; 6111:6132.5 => -0.6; 0.948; 0.925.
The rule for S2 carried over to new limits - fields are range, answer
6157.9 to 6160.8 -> 0.941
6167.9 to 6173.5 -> 0.941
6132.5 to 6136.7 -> 0.95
